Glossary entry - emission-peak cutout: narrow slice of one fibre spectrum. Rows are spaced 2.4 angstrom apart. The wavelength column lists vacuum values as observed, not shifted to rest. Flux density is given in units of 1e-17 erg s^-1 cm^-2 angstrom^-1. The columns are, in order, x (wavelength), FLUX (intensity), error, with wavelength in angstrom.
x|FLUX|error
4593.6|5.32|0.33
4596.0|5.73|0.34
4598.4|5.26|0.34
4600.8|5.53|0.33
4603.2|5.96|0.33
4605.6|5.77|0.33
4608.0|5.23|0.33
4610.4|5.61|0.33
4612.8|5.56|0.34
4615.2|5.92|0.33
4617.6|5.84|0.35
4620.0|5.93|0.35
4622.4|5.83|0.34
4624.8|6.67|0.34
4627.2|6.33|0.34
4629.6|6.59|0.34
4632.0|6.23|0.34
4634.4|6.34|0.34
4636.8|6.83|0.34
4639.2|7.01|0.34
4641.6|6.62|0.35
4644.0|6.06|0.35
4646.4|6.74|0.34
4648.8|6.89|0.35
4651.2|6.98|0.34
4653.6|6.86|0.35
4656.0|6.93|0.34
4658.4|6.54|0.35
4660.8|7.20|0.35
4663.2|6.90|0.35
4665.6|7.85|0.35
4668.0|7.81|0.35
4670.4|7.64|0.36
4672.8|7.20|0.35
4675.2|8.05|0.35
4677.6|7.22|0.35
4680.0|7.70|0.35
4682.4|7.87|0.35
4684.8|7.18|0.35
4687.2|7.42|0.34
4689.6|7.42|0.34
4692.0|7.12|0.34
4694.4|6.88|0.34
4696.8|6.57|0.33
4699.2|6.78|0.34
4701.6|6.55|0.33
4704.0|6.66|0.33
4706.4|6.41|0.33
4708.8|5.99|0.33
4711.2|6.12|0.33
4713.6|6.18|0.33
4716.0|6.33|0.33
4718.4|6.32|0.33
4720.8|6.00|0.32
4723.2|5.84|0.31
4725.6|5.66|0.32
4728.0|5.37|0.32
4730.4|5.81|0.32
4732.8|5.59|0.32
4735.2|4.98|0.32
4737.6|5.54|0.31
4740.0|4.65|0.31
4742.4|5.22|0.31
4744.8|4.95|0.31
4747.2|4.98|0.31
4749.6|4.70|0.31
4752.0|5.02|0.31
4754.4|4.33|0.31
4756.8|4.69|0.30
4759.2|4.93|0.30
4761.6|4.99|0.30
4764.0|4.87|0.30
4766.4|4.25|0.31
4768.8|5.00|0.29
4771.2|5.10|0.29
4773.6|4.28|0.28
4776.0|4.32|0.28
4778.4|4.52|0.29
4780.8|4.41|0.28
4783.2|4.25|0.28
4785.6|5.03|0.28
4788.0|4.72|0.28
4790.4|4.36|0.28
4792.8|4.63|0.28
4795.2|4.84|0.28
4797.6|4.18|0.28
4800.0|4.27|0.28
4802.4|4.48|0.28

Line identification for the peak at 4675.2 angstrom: C III] 1909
